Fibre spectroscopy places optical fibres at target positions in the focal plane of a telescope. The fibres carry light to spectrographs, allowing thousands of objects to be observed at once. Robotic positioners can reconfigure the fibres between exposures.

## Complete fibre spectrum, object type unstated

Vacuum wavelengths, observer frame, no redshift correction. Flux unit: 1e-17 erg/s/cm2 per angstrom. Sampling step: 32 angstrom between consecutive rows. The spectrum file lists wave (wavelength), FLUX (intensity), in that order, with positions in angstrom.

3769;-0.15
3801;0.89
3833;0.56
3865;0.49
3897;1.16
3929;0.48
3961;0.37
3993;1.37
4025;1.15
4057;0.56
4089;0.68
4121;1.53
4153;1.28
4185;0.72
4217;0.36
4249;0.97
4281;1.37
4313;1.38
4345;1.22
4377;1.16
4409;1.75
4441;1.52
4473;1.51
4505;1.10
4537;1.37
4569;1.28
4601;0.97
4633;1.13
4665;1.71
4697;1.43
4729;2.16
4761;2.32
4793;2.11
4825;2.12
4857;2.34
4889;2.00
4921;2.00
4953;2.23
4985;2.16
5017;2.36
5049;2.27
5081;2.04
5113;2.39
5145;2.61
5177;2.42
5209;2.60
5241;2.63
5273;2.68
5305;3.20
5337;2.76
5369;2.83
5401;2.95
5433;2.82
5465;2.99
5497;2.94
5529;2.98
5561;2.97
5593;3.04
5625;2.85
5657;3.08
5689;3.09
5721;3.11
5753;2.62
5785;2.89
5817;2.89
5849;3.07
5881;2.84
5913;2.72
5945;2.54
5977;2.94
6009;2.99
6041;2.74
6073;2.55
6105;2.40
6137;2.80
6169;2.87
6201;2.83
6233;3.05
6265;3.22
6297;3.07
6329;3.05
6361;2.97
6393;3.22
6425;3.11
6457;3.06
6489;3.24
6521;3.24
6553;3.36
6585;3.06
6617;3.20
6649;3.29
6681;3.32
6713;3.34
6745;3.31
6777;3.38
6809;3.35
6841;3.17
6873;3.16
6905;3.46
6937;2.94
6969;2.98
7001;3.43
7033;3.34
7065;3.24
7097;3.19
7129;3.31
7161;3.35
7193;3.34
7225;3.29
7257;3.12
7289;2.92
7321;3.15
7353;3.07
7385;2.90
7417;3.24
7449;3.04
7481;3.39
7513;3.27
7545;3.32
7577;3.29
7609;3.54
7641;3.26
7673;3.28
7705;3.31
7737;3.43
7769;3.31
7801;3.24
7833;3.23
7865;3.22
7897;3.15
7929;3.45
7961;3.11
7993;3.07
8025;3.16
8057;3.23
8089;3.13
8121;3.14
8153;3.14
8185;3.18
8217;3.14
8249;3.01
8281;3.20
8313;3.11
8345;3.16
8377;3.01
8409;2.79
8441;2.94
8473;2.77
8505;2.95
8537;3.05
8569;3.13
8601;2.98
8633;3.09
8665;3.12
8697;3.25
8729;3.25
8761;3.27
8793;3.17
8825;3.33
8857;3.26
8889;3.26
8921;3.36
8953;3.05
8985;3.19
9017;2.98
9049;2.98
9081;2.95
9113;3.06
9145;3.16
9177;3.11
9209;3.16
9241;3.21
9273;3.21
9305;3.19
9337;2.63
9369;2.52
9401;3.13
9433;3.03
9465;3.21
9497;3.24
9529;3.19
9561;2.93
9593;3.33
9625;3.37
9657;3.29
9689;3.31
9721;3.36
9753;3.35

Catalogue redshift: 0.18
